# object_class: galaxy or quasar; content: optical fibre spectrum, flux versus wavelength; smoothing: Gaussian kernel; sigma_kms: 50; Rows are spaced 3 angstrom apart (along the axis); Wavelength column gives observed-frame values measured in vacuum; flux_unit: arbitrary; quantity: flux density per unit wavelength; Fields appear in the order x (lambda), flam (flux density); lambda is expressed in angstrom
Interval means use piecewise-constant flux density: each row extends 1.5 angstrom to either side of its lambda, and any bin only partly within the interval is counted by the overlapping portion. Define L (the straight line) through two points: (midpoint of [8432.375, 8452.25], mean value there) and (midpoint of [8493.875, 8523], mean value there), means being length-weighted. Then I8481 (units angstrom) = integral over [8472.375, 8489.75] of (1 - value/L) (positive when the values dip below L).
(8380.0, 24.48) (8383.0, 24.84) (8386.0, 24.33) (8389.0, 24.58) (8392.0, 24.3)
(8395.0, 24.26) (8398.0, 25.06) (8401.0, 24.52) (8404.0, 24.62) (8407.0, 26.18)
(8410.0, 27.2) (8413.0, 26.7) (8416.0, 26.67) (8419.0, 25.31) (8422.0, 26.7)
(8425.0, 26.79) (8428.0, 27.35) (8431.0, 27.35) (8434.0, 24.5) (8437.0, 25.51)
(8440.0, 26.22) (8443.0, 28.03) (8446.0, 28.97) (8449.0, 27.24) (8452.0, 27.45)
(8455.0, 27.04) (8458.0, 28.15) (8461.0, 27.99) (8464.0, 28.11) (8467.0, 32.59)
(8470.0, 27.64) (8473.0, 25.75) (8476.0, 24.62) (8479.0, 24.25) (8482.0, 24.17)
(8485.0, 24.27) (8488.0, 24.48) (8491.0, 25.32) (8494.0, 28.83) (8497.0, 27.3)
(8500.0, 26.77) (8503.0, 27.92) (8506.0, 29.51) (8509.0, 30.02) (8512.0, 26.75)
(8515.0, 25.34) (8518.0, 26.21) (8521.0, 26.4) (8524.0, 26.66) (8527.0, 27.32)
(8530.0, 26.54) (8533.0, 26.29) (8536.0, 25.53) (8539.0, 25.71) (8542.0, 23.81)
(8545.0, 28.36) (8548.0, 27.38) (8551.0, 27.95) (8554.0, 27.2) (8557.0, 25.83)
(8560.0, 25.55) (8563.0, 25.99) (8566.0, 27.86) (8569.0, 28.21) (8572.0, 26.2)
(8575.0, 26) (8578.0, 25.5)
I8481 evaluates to 1.7 angstrom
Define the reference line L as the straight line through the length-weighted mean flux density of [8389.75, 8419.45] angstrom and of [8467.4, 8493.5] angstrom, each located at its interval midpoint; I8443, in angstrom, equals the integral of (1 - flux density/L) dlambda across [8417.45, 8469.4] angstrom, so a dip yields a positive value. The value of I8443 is -3.83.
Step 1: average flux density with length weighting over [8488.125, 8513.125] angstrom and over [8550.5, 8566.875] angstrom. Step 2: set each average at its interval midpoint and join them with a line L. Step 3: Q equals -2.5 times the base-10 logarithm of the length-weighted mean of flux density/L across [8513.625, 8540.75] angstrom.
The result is 0.04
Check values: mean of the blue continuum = 27.6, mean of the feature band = 26.2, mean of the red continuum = 26.6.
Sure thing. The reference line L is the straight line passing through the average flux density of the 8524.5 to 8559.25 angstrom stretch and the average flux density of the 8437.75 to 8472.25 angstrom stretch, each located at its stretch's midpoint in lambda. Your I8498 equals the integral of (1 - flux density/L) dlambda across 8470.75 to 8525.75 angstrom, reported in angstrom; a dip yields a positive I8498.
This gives 1.8 angstrom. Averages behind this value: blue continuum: 28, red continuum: 26.5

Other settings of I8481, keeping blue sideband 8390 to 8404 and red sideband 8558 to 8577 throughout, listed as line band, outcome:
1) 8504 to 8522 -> -1.0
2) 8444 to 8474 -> -3.4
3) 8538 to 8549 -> 0.0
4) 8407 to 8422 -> -1.0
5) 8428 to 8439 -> -0.5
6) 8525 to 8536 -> -0.2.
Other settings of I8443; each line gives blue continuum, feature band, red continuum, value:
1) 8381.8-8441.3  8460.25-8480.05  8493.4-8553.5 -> -0.7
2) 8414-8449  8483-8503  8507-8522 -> 0.5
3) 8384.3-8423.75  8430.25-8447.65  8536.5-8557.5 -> -0.7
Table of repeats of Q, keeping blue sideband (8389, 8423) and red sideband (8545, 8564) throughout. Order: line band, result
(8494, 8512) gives -0.07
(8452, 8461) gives -0.07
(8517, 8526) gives 0.00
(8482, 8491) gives 0.07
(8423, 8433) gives -0.05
